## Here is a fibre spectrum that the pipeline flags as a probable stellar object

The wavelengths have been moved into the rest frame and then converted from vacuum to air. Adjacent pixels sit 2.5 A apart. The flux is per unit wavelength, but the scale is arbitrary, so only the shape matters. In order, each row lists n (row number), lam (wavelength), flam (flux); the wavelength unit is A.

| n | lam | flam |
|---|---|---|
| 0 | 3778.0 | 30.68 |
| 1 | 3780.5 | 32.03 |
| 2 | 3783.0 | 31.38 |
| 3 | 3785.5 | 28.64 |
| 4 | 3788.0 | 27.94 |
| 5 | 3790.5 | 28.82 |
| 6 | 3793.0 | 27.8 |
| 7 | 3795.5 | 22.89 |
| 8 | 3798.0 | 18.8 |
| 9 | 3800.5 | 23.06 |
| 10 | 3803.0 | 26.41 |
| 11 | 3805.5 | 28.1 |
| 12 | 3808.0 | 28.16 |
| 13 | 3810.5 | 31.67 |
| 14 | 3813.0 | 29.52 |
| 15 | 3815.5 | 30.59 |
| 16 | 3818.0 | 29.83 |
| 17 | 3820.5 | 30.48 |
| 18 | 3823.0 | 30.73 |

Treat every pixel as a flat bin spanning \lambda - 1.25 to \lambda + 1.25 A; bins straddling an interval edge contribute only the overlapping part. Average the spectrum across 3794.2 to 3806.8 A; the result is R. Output 23.9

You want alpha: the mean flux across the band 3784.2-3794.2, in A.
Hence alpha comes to 28.3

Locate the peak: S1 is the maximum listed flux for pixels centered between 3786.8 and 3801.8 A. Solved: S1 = 28.82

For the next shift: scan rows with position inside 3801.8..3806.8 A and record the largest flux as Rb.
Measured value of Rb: 28.1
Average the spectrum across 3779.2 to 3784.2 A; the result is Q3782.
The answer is 31.7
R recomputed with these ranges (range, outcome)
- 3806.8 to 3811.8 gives 29.9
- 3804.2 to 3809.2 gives 28.1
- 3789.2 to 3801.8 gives 24.3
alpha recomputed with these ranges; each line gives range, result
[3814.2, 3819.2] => 30.2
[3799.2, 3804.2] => 24.7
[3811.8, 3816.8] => 30.1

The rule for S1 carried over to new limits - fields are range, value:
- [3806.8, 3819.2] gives 31.67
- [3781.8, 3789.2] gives 31.38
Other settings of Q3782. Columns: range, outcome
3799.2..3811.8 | 27.5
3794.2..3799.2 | 20.9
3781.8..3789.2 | 29.3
